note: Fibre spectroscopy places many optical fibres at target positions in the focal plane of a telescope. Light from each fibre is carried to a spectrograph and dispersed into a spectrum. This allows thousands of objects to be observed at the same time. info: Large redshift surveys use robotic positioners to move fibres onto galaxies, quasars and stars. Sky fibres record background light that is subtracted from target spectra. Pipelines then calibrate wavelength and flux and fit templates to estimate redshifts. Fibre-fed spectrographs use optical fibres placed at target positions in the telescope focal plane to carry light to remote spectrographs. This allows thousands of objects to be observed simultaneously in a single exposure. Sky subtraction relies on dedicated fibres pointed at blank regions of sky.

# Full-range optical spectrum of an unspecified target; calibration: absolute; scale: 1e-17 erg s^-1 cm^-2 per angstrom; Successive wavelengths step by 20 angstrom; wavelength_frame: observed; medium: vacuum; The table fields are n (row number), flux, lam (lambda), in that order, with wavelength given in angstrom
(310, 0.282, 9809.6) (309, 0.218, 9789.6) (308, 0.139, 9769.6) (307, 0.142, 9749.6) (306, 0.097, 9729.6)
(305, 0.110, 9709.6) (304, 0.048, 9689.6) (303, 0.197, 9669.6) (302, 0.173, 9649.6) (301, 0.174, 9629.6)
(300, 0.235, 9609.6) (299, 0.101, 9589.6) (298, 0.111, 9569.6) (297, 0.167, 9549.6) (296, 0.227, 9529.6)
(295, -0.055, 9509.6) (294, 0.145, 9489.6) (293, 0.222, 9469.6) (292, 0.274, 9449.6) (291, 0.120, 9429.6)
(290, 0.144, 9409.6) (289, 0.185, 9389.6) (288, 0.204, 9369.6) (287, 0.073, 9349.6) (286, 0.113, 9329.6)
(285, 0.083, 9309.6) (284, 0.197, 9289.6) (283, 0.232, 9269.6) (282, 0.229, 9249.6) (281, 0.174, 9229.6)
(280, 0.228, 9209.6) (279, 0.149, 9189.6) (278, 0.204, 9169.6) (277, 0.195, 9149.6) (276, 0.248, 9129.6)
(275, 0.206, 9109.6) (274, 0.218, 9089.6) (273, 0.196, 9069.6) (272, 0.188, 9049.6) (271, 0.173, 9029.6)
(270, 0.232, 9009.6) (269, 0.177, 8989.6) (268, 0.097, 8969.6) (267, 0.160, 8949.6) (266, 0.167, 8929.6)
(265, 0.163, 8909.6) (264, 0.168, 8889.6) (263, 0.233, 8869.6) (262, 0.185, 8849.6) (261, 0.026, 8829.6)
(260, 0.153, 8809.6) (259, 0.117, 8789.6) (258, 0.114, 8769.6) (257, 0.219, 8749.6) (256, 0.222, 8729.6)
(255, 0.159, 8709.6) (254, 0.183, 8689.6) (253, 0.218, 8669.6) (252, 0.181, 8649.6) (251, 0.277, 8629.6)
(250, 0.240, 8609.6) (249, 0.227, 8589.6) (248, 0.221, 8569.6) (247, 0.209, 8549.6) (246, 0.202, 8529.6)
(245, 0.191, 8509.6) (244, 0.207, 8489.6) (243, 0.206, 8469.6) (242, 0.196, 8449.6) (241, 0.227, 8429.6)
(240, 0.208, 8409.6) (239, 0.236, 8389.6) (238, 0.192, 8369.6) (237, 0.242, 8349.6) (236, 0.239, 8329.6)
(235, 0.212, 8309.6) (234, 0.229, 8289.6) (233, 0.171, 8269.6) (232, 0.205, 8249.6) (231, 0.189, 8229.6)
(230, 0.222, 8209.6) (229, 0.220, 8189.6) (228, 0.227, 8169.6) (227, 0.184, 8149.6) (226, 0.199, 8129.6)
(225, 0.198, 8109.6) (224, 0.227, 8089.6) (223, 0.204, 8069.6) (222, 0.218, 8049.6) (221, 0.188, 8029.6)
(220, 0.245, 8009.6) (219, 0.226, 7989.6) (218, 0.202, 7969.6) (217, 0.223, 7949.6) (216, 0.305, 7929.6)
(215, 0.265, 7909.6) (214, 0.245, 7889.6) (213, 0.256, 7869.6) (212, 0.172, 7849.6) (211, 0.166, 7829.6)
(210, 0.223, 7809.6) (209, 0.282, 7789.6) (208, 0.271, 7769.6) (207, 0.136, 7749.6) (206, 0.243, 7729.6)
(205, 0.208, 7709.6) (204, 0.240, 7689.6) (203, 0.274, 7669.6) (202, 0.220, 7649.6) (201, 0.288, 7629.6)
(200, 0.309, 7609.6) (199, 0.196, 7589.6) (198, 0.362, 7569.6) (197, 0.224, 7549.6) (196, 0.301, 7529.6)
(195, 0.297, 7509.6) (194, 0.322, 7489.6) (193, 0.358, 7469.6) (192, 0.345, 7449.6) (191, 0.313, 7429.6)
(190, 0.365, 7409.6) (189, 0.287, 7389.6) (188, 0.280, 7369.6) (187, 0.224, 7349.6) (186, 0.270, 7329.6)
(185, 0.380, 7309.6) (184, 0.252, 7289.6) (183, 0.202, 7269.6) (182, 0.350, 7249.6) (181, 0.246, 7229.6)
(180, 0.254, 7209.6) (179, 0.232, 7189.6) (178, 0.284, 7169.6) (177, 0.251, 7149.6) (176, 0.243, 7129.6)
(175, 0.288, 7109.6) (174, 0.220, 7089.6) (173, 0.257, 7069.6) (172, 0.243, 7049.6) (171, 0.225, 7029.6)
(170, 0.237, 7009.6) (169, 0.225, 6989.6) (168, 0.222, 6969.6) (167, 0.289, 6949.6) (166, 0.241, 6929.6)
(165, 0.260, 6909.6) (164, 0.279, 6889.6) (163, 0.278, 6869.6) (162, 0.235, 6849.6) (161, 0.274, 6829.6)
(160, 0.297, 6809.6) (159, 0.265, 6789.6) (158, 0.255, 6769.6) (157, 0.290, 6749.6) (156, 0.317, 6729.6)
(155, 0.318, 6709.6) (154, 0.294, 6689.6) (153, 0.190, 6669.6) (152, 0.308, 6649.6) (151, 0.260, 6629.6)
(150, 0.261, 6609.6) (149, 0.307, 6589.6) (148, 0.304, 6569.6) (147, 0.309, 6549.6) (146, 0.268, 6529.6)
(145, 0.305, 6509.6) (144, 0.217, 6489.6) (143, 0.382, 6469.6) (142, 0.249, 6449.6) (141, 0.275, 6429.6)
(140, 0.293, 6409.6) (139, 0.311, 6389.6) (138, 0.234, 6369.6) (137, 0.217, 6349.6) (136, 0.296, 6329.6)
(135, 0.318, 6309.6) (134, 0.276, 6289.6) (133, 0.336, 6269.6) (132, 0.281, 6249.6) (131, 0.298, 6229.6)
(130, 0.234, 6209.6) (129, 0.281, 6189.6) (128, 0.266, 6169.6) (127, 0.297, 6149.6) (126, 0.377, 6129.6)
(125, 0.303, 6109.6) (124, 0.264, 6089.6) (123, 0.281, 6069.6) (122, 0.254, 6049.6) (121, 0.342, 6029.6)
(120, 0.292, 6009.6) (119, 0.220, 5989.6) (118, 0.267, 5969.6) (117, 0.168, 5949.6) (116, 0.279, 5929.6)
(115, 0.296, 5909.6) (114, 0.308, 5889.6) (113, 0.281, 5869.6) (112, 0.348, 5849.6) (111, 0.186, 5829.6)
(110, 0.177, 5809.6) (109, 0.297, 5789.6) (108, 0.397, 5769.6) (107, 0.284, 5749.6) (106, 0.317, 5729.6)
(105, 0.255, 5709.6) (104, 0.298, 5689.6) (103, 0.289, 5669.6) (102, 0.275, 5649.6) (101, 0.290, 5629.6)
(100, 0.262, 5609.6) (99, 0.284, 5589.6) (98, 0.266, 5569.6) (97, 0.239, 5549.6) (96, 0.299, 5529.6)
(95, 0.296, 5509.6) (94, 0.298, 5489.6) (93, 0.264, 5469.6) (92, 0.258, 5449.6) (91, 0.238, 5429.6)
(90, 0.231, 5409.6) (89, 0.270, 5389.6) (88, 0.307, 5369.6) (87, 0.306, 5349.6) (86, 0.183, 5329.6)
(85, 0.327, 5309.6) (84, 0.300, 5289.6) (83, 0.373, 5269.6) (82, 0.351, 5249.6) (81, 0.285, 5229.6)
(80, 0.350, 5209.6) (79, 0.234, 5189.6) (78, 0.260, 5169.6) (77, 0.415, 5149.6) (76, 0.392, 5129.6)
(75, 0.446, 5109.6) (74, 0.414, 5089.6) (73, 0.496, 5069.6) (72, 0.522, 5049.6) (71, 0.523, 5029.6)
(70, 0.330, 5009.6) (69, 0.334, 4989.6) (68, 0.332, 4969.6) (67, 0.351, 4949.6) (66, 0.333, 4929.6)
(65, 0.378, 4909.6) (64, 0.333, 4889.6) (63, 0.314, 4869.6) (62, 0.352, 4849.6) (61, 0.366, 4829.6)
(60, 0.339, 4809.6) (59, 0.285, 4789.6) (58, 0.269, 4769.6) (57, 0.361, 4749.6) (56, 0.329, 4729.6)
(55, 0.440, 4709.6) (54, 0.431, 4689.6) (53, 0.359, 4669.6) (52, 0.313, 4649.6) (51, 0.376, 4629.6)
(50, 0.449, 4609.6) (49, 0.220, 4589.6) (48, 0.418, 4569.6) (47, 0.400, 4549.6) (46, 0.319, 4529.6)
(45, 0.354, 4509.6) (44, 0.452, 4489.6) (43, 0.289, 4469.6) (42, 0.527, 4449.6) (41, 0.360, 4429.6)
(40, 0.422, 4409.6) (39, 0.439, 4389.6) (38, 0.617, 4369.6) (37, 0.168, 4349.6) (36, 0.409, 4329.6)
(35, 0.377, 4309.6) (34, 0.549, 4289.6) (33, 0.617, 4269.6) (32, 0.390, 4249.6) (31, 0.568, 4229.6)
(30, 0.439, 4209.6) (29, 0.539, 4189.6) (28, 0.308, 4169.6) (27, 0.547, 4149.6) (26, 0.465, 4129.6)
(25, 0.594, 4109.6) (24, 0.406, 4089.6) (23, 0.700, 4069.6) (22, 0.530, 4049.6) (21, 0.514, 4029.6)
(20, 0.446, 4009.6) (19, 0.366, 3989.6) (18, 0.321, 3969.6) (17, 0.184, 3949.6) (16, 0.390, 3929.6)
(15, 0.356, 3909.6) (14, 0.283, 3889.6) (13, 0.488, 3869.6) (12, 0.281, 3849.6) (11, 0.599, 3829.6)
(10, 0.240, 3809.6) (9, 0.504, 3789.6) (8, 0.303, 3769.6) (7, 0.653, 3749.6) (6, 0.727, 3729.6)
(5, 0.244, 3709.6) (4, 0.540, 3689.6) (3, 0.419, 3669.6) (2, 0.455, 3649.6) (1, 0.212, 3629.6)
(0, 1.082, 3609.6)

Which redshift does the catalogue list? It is 1.665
